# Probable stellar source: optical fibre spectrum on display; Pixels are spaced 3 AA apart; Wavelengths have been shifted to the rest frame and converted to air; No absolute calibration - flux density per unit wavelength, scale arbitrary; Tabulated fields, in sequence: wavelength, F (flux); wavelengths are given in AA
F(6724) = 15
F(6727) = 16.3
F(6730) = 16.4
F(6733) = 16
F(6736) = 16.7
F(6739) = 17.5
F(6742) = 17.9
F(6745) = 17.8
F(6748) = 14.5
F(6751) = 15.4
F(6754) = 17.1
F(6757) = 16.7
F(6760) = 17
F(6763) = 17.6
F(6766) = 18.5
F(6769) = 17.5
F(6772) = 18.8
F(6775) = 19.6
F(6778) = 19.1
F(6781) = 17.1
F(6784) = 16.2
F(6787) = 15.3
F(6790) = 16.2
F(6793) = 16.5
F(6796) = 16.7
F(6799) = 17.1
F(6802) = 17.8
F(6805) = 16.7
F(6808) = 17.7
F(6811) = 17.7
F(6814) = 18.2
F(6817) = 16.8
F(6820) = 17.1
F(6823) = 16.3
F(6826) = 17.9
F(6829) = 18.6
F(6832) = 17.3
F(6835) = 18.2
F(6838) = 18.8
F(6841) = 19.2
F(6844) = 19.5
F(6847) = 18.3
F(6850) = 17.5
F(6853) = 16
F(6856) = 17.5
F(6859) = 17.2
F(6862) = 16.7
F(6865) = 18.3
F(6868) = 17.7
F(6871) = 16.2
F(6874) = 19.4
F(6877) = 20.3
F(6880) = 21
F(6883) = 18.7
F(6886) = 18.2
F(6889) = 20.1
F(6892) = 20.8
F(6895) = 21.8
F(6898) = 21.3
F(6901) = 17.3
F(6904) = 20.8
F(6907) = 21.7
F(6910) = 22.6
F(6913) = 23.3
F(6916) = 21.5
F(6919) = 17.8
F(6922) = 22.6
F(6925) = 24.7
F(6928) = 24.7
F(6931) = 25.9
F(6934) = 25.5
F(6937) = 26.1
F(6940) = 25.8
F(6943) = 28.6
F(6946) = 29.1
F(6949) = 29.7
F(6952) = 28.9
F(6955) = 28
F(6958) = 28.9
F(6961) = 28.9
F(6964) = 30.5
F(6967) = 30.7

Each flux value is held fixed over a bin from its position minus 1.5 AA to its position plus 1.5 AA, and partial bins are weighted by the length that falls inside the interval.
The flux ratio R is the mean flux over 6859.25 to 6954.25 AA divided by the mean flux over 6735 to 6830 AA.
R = 1.29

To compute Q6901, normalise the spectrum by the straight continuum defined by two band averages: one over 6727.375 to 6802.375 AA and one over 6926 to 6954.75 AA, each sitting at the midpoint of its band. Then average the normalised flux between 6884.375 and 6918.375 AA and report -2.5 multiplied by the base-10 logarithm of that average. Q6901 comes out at 0.20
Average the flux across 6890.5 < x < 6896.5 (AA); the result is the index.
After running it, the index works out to 21.3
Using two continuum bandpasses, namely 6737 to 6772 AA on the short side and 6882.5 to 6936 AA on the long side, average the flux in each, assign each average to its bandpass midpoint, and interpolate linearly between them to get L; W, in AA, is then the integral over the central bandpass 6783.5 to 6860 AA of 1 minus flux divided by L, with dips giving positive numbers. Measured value 6.8 AA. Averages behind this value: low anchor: 17.1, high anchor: 21.7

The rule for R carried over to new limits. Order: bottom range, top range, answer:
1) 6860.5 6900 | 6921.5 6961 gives 1.40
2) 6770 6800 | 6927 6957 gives 1.58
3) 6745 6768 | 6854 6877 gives 1.06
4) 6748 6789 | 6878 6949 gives 1.32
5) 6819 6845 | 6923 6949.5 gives 1.46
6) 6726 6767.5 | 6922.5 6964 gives 1.62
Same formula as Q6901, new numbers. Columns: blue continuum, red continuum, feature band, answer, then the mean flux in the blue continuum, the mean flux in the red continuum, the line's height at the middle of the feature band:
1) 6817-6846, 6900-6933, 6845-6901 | 0.078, 18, 22.2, 20.1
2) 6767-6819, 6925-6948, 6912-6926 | 0.163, 17.4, 26.5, 25.4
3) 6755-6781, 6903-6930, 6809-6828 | 0.123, 18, 22.3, 19.5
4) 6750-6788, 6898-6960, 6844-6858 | 0.200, 17.4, 24.6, 21.1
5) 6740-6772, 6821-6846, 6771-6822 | 0.023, 17.1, 18.2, 17.7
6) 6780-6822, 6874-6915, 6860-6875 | 0.113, 16.9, 20.6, 19.5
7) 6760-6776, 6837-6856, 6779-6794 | 0.117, 18.2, 18.1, 18.2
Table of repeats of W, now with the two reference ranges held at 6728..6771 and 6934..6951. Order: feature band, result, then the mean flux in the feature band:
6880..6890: 2.1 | 19.2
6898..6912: 2.6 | 20.8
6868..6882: 2.9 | 19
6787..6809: 3.1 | 16.8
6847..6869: 5.4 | 17.3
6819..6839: 3.4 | 17.7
